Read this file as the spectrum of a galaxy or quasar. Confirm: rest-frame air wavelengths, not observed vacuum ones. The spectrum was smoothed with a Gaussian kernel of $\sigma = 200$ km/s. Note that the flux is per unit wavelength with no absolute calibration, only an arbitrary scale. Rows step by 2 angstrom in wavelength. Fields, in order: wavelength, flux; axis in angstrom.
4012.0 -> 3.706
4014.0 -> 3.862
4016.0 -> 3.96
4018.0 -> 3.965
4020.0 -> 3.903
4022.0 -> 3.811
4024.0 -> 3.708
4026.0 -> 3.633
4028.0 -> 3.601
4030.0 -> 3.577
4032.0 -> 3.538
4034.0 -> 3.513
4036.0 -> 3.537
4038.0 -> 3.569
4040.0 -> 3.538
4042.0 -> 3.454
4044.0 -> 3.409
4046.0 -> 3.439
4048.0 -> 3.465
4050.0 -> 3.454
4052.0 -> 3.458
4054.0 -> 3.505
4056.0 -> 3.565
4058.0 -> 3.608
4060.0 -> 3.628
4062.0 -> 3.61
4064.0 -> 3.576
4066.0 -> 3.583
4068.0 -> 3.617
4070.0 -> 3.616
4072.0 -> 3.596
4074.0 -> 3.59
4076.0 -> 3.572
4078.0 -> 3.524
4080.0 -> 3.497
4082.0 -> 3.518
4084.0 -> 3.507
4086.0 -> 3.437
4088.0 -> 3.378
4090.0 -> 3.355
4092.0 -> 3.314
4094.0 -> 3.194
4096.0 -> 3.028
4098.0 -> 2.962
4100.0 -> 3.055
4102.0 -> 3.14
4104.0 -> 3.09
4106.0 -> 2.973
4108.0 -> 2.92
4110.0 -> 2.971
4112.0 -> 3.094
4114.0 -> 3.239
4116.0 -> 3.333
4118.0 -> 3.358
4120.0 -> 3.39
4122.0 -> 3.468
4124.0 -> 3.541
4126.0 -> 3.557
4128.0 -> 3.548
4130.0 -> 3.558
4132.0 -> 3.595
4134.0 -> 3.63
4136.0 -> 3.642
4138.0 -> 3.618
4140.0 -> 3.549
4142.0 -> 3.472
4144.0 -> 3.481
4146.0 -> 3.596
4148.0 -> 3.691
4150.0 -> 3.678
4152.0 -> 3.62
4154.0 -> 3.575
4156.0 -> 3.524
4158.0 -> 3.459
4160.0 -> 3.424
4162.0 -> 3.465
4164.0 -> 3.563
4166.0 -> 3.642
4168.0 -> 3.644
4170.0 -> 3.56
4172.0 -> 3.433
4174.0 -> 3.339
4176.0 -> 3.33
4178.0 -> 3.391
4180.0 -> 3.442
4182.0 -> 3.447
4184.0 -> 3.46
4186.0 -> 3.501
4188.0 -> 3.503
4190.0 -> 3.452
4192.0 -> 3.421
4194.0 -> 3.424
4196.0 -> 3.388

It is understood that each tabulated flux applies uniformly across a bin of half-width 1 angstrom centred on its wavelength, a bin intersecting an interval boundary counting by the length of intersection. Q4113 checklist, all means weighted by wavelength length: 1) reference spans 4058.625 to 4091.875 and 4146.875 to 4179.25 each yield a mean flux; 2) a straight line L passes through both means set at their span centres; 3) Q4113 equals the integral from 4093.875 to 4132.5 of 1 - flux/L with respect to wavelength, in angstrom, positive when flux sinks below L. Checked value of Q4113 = 3.1 angstrom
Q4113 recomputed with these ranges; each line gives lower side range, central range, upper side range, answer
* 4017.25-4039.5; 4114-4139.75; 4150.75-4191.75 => 0.2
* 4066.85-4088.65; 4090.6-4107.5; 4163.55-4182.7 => 2.0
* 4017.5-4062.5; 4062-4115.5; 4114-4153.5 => 3.5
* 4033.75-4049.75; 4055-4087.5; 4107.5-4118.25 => -2.1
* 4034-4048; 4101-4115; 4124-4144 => 1.9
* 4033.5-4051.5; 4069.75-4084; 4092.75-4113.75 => -1.4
